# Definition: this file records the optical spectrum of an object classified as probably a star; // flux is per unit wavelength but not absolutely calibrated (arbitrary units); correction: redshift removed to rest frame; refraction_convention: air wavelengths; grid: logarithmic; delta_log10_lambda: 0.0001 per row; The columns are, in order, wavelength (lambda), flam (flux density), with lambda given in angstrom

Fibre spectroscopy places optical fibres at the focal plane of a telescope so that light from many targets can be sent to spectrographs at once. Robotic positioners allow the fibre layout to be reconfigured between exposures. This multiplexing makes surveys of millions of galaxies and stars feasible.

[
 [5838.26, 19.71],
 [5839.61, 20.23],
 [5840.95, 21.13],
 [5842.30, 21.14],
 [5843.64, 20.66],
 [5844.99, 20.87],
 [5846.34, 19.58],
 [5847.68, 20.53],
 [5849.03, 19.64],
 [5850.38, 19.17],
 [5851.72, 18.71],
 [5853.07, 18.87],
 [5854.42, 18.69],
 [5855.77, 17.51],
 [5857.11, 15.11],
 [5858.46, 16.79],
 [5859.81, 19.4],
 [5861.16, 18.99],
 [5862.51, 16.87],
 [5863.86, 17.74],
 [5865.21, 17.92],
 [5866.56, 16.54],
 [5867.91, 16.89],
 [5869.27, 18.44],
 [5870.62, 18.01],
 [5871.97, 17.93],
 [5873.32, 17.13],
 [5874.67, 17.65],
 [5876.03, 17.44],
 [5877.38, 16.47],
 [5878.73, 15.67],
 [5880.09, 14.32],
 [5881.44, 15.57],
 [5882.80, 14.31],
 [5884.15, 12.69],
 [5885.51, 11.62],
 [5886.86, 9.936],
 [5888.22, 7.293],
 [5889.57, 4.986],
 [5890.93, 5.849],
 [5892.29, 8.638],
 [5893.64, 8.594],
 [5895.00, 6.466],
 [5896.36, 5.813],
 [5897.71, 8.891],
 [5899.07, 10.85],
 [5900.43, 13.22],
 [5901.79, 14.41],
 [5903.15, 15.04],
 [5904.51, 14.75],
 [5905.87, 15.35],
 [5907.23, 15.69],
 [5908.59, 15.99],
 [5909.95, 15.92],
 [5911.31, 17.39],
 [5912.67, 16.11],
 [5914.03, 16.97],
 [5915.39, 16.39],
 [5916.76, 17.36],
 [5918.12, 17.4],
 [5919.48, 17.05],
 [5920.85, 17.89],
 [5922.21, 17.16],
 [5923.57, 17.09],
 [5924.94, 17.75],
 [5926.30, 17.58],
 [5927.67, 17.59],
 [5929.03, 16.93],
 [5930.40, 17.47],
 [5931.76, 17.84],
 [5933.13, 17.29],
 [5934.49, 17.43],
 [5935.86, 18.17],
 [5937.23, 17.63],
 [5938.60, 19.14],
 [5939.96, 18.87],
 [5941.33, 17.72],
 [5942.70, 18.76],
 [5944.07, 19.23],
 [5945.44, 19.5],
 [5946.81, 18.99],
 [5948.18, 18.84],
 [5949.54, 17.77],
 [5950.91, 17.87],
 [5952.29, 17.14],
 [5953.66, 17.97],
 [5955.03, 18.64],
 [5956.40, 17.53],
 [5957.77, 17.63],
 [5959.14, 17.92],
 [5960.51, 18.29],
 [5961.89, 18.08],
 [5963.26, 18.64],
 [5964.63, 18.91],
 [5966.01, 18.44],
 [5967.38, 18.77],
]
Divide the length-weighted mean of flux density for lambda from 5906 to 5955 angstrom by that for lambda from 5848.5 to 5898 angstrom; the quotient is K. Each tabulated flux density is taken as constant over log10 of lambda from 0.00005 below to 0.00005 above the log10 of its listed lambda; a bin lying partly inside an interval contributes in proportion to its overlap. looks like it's 1.2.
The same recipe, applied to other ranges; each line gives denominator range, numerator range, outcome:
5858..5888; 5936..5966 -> 1.14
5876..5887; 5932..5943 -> 1.27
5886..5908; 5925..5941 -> 1.71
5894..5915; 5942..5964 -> 1.36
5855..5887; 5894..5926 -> 0.90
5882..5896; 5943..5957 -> 2.04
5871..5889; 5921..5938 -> 1.21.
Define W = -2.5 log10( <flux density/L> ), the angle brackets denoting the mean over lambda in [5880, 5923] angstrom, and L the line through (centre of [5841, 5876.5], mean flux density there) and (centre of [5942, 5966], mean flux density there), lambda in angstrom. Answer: 0.37 mag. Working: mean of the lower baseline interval 18.4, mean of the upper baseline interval 18.3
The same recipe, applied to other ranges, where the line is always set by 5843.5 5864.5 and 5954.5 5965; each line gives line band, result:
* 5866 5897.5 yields 0.39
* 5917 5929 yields 0.06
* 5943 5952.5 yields -0.02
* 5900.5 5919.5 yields 0.15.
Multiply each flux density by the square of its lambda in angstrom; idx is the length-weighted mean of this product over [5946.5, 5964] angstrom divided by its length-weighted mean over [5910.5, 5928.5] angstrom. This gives 1.06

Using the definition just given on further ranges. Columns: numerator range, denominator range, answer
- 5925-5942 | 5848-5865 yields 1.01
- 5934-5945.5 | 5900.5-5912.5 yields 1.21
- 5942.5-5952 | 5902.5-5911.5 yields 1.21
